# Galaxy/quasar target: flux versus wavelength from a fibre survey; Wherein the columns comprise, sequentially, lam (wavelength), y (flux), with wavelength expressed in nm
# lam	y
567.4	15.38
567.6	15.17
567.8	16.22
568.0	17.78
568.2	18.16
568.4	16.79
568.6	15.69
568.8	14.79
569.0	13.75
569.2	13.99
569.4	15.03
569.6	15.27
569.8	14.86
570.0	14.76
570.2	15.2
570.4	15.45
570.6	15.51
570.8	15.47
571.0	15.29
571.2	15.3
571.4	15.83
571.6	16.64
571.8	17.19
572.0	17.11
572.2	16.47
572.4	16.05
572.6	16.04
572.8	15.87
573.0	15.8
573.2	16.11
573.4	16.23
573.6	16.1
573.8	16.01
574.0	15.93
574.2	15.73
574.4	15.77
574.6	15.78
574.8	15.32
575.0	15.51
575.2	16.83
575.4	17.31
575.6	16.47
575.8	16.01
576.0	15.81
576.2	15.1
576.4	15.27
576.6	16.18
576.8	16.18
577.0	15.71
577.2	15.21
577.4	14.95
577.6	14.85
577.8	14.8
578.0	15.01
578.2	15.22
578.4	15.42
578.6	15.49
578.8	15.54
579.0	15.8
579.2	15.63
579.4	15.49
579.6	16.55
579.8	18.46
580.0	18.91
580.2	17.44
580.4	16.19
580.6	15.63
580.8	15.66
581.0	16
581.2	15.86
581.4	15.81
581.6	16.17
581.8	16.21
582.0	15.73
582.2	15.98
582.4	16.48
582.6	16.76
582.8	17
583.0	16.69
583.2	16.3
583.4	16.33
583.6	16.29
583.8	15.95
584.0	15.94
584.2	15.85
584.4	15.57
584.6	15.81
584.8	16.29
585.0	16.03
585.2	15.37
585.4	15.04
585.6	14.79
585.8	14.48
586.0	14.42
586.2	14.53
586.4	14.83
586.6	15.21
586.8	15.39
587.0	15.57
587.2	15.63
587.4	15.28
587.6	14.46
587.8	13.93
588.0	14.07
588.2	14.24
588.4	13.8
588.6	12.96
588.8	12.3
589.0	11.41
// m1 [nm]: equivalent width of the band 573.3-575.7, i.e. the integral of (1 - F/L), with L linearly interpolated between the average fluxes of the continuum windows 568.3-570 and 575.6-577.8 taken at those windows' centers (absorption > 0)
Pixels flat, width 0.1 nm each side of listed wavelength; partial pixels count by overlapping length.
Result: -0.11 nm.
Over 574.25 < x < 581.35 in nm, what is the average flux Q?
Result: 15.9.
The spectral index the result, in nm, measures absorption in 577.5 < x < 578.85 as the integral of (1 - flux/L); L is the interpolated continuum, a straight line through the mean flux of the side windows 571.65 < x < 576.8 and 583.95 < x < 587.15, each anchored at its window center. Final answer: 0.05 nm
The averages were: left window 16.1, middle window 15.2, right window 15.3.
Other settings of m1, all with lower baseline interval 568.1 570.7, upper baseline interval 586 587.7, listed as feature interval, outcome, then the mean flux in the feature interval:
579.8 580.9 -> -0.13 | 16.9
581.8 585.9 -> -0.22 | 15.9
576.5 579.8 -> -0.09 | 15.6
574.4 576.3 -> -0.10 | 16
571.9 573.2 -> -0.08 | 16.2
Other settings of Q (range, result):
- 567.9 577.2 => 15.9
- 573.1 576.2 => 16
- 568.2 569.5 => 15.2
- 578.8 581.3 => 16.4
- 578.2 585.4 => 16.2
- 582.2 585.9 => 15.9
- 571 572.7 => 16.3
